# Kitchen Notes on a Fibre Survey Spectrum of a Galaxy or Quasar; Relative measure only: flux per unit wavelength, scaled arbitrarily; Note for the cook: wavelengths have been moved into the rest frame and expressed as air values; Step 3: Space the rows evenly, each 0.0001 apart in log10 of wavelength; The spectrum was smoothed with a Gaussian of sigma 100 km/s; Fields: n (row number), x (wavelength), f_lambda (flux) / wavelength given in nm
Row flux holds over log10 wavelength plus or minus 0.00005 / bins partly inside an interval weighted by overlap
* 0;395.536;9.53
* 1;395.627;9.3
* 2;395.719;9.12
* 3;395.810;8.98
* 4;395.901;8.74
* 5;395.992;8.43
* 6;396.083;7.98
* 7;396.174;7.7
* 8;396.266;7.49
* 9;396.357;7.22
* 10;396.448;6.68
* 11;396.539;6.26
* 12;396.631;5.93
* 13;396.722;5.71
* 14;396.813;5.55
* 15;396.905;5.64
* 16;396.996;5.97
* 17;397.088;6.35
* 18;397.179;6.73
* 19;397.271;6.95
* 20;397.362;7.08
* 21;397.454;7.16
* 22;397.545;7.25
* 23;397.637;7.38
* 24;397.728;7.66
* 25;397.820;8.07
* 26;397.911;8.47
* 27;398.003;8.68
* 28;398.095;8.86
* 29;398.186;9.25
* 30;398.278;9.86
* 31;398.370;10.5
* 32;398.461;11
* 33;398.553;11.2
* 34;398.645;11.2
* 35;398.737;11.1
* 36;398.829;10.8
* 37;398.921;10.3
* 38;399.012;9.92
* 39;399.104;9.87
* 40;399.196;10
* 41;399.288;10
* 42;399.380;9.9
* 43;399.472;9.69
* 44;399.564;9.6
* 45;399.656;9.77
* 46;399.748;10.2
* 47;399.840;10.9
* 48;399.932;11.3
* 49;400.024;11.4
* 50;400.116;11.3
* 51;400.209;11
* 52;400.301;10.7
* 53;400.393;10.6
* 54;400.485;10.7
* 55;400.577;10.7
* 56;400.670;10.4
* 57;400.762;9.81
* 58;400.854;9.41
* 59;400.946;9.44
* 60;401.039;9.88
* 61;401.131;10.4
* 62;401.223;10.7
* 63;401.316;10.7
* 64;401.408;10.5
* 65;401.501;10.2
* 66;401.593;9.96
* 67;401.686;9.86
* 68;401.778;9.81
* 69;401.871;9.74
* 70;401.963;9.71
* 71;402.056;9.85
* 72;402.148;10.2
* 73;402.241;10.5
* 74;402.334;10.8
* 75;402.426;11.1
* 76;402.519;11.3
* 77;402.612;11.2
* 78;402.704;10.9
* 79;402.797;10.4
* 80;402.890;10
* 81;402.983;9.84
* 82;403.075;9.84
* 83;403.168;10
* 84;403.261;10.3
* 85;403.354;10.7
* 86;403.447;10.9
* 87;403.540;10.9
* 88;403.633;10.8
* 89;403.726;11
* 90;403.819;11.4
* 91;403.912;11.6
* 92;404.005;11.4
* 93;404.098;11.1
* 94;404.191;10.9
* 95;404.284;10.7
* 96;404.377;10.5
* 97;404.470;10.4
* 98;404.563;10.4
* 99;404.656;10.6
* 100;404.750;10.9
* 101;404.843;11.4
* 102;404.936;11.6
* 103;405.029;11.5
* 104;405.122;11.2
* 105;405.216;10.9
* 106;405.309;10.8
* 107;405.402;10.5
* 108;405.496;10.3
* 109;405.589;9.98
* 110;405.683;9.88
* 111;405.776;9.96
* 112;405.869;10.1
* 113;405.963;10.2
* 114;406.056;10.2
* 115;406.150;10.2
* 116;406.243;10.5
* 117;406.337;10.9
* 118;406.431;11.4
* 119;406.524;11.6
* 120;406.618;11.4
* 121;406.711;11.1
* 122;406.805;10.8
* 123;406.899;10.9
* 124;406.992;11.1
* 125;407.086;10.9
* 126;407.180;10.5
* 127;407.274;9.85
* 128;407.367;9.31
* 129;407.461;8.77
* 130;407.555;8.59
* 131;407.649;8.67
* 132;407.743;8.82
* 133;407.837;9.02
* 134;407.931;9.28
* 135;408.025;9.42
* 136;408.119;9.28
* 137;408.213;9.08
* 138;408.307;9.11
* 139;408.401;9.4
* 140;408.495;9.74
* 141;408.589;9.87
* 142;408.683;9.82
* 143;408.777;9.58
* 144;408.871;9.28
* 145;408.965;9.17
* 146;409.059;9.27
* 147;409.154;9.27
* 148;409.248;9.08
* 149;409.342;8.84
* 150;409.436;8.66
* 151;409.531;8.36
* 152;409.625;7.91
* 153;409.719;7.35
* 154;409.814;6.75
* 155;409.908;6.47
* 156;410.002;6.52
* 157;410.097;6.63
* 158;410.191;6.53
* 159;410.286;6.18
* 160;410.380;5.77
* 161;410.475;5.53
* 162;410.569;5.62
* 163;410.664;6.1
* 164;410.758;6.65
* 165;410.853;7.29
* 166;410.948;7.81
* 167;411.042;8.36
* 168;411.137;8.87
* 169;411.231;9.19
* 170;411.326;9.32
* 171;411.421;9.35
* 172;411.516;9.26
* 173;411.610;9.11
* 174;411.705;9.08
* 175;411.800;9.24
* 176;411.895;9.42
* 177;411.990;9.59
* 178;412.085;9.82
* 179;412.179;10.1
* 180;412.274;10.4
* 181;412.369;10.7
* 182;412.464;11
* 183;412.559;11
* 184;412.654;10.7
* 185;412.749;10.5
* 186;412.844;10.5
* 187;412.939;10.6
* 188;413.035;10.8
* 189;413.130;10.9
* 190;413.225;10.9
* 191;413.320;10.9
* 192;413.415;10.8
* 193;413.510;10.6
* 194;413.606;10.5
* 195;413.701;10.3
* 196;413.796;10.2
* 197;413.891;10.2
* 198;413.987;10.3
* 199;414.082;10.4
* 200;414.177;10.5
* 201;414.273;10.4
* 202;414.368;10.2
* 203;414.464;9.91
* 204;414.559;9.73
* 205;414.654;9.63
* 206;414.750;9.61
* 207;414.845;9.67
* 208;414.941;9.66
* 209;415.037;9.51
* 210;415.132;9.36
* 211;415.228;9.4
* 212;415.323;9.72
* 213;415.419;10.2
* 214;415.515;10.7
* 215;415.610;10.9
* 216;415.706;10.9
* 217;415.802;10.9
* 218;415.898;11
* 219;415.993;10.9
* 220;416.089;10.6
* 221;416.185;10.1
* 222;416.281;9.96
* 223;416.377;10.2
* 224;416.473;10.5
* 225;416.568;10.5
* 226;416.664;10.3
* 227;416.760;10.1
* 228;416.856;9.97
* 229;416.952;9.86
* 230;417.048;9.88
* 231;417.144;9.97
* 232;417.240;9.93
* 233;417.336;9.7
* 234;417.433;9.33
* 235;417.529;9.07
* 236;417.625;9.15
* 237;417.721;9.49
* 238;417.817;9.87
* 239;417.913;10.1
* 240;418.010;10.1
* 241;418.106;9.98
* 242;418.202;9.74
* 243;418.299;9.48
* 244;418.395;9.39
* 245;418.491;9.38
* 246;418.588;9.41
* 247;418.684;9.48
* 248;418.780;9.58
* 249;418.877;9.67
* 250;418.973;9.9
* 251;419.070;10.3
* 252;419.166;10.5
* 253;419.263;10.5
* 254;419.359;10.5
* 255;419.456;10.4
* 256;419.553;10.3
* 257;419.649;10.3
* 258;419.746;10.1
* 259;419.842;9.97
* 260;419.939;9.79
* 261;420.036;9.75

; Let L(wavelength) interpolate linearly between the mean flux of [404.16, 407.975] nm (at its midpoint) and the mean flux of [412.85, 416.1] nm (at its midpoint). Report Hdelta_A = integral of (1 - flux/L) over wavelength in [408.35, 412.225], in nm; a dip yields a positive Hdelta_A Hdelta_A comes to 0.77 nm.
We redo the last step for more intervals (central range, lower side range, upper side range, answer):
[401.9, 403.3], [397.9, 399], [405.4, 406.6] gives -0.01 nm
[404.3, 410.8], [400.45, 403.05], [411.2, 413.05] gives 0.48 nm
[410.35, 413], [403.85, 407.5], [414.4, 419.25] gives 0.33 nm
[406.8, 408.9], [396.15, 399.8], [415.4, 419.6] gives -0.07 nm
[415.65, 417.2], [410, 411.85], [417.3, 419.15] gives -0.20 nm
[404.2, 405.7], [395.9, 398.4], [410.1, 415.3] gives -0.41 nm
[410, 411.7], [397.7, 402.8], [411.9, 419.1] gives 0.44 nm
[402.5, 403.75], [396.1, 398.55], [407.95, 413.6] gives -0.36 nm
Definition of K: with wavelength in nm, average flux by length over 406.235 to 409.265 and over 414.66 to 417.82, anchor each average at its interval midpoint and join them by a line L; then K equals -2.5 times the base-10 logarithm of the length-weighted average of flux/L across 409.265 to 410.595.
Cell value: 0.37 mag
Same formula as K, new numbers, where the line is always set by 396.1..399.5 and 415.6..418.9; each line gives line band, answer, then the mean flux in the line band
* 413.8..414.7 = -0.047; 10.1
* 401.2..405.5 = -0.204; 10.6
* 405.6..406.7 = -0.169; 10.6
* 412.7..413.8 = -0.107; 10.6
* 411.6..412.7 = -0.055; 10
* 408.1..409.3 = -0.014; 9.38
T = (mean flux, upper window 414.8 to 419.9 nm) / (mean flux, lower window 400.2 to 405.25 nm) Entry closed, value 0.9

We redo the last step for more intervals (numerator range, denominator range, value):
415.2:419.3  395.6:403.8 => 1.06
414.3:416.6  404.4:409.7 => 1.02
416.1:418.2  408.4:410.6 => 1.24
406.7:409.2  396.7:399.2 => 1.13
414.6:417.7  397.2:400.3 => 1.04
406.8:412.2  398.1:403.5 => 0.84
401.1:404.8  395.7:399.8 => 1.24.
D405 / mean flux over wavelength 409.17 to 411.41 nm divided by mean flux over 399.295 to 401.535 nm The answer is 0.72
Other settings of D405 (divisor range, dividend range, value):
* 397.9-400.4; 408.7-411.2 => 0.74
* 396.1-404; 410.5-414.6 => 1.01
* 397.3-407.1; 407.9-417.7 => 0.91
